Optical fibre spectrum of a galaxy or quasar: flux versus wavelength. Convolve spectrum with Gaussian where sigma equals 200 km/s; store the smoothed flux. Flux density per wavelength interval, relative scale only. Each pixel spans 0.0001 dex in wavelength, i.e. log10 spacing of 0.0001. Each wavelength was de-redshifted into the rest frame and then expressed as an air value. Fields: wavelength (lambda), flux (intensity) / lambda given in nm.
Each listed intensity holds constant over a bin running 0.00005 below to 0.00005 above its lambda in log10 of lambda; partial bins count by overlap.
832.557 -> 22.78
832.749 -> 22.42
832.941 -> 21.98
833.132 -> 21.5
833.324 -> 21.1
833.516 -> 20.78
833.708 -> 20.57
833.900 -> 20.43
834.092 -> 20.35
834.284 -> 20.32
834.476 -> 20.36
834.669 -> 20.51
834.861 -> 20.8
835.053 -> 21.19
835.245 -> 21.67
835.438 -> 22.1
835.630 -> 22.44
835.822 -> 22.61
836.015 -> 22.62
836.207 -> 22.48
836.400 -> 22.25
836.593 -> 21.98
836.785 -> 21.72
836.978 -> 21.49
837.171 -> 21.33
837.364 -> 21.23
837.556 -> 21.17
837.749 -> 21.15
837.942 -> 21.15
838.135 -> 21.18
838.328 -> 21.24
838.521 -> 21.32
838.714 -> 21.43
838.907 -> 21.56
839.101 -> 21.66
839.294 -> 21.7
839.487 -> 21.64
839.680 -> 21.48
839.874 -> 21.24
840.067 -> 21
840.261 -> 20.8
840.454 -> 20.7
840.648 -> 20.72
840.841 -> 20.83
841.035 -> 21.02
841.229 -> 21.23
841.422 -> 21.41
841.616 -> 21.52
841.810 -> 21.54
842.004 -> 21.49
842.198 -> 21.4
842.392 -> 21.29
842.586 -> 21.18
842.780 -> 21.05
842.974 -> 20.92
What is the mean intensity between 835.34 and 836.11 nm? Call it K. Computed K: 22.4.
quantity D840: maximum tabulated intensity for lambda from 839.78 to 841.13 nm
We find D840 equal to 21.24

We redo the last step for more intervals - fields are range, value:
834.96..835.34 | 21.67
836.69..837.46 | 21.72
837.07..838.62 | 21.33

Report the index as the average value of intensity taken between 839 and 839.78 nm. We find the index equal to 21.6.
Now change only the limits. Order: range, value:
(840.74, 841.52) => 21.1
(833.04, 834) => 20.9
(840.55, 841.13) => 20.8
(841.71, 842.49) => 21.4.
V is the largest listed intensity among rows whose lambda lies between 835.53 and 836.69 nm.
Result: 22.62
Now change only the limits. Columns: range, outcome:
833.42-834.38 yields 20.78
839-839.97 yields 21.7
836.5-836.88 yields 21.98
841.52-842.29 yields 21.54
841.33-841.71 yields 21.52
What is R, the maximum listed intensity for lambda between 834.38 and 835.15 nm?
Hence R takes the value 21.19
